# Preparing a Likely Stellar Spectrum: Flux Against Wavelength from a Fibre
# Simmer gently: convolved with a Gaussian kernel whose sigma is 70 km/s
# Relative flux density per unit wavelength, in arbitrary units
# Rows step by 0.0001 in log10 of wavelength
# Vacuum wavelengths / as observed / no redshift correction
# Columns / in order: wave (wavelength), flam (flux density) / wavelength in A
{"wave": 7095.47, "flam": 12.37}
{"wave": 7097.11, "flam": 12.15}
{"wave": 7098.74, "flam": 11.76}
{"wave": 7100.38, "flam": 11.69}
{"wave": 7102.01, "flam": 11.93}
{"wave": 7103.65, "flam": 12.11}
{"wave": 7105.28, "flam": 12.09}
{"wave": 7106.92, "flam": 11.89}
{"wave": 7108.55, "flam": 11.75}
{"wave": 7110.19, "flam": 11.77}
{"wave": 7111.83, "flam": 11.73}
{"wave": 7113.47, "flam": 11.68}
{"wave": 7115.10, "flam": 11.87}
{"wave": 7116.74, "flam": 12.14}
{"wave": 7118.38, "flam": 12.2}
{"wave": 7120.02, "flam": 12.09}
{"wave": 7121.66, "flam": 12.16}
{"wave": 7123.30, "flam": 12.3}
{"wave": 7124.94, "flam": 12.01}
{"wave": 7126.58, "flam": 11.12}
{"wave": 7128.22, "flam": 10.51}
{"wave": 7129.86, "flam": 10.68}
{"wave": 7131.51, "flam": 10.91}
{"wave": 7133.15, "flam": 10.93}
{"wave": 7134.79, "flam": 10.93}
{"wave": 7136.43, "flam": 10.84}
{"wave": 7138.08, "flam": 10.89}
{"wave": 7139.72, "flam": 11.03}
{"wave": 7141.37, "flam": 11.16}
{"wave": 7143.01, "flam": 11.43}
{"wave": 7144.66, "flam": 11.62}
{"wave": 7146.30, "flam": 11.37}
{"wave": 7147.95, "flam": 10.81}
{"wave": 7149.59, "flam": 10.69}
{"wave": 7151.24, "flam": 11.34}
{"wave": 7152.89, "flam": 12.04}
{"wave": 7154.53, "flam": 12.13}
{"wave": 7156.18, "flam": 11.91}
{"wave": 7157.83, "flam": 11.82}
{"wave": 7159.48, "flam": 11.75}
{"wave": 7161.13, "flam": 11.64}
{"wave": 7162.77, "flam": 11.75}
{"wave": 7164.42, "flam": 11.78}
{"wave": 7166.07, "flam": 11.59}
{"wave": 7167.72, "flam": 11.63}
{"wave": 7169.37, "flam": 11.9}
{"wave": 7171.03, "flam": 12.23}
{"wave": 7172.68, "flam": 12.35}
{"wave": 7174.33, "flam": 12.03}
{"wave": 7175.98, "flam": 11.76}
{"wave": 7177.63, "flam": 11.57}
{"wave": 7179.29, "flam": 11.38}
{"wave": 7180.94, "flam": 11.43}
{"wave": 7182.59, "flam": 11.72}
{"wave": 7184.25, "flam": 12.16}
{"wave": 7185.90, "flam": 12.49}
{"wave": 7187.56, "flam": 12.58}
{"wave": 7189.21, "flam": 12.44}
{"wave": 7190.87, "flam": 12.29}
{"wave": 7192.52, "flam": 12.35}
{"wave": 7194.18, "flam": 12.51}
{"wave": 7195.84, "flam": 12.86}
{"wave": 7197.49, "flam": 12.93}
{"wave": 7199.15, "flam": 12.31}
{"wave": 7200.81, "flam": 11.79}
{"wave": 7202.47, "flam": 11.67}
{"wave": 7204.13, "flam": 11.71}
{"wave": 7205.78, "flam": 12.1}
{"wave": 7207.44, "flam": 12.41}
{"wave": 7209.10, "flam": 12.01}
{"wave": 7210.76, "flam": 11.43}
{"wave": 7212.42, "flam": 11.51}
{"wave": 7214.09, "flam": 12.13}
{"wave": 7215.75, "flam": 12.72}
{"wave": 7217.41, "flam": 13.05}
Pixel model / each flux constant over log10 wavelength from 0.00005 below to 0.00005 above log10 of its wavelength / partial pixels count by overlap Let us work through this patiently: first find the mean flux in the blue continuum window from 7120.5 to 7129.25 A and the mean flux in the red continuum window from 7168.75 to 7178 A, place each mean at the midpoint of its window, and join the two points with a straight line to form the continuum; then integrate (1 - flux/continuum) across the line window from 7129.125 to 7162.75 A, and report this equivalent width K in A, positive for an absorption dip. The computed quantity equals 1.36 A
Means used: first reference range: 11.6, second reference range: 12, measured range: 11.3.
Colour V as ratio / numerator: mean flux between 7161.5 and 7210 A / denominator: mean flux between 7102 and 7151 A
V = 1.05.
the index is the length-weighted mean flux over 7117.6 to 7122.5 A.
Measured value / 12.1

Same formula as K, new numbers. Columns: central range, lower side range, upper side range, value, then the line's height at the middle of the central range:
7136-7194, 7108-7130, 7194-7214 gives 1.00 A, 11.9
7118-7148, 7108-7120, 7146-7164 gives 1.11 A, 11.7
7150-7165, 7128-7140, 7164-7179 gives -0.38 A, 11.5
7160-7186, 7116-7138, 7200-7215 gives -0.32 A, 11.7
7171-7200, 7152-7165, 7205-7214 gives -0.75 A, 11.9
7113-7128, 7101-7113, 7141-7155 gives -0.22 A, 11.7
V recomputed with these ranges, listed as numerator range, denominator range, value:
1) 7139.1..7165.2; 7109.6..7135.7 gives 1.00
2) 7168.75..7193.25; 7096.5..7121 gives 1.01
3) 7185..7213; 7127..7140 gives 1.13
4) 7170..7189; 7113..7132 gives 1.03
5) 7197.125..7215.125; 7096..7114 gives 1.01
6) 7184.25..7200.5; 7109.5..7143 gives 1.09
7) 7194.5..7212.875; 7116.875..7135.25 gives 1.05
